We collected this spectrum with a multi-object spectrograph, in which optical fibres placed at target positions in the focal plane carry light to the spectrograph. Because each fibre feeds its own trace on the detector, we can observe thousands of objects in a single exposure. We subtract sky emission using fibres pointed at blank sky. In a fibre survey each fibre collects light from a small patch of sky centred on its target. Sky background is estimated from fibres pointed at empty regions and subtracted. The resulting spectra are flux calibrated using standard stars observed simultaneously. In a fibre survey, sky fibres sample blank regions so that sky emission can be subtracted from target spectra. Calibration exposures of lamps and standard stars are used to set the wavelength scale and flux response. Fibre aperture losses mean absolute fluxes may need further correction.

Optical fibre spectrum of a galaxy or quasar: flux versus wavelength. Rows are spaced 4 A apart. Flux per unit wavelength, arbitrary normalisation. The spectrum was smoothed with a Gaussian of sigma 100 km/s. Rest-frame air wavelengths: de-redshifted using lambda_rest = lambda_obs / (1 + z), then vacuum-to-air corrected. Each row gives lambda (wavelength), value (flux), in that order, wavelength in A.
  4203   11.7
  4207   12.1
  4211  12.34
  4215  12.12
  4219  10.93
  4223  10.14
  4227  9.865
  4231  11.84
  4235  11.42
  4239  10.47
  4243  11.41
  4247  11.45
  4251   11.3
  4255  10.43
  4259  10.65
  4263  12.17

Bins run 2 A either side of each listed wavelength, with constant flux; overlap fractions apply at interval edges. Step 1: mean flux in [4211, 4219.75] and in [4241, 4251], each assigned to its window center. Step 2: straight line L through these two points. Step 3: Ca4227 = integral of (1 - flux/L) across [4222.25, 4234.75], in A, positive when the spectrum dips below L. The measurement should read 0.91 A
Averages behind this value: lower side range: 11.8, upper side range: 11.4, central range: 10.8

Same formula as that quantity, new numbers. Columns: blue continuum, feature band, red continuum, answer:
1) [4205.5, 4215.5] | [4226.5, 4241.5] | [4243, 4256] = 0.72 A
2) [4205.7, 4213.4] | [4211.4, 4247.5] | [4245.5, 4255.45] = 1.79 A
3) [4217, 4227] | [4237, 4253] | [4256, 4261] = -0.95 A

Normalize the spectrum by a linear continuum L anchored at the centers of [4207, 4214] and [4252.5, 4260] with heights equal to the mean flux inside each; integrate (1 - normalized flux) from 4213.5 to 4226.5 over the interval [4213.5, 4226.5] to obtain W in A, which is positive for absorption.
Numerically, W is 1.1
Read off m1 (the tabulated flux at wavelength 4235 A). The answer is 11.42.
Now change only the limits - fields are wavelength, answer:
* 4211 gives 12.34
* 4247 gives 11.45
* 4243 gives 11.41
